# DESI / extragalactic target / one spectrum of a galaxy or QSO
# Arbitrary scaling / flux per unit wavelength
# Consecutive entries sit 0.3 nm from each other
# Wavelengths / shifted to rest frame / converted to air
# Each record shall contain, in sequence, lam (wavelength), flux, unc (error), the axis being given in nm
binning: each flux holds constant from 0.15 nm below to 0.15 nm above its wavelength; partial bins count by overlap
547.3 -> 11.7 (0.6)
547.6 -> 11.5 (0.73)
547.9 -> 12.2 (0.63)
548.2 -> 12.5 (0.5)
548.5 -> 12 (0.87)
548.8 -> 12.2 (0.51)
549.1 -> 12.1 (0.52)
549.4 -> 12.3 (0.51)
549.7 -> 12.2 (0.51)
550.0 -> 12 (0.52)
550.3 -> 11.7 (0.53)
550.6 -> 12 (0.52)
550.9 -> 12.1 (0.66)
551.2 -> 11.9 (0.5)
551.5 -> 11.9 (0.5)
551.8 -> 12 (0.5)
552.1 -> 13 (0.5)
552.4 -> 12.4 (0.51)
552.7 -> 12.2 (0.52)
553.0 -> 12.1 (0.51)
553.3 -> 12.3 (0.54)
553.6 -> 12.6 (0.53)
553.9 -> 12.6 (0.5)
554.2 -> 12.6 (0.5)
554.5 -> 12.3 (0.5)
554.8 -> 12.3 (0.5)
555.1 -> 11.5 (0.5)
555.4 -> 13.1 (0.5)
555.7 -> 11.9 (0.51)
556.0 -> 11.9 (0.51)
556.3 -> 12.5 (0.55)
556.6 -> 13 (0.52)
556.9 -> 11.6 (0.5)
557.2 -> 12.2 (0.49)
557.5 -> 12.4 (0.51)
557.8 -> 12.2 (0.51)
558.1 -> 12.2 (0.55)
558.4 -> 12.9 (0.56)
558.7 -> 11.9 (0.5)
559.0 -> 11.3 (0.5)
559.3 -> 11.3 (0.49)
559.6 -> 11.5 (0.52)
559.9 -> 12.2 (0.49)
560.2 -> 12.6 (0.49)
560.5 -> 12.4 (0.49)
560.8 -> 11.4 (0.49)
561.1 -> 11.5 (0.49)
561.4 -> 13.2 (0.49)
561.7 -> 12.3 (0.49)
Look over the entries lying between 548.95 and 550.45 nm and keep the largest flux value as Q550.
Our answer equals 12.3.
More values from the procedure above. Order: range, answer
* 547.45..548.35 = 12.5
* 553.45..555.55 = 13.1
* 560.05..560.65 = 12.6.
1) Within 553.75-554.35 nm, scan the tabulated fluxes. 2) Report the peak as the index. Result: 12.6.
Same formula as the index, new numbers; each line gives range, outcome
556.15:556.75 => 13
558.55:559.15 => 11.9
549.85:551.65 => 12.1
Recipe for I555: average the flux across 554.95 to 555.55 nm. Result 12.3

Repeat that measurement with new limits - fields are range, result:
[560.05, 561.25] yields 12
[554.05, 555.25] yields 12.2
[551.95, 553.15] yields 12.4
